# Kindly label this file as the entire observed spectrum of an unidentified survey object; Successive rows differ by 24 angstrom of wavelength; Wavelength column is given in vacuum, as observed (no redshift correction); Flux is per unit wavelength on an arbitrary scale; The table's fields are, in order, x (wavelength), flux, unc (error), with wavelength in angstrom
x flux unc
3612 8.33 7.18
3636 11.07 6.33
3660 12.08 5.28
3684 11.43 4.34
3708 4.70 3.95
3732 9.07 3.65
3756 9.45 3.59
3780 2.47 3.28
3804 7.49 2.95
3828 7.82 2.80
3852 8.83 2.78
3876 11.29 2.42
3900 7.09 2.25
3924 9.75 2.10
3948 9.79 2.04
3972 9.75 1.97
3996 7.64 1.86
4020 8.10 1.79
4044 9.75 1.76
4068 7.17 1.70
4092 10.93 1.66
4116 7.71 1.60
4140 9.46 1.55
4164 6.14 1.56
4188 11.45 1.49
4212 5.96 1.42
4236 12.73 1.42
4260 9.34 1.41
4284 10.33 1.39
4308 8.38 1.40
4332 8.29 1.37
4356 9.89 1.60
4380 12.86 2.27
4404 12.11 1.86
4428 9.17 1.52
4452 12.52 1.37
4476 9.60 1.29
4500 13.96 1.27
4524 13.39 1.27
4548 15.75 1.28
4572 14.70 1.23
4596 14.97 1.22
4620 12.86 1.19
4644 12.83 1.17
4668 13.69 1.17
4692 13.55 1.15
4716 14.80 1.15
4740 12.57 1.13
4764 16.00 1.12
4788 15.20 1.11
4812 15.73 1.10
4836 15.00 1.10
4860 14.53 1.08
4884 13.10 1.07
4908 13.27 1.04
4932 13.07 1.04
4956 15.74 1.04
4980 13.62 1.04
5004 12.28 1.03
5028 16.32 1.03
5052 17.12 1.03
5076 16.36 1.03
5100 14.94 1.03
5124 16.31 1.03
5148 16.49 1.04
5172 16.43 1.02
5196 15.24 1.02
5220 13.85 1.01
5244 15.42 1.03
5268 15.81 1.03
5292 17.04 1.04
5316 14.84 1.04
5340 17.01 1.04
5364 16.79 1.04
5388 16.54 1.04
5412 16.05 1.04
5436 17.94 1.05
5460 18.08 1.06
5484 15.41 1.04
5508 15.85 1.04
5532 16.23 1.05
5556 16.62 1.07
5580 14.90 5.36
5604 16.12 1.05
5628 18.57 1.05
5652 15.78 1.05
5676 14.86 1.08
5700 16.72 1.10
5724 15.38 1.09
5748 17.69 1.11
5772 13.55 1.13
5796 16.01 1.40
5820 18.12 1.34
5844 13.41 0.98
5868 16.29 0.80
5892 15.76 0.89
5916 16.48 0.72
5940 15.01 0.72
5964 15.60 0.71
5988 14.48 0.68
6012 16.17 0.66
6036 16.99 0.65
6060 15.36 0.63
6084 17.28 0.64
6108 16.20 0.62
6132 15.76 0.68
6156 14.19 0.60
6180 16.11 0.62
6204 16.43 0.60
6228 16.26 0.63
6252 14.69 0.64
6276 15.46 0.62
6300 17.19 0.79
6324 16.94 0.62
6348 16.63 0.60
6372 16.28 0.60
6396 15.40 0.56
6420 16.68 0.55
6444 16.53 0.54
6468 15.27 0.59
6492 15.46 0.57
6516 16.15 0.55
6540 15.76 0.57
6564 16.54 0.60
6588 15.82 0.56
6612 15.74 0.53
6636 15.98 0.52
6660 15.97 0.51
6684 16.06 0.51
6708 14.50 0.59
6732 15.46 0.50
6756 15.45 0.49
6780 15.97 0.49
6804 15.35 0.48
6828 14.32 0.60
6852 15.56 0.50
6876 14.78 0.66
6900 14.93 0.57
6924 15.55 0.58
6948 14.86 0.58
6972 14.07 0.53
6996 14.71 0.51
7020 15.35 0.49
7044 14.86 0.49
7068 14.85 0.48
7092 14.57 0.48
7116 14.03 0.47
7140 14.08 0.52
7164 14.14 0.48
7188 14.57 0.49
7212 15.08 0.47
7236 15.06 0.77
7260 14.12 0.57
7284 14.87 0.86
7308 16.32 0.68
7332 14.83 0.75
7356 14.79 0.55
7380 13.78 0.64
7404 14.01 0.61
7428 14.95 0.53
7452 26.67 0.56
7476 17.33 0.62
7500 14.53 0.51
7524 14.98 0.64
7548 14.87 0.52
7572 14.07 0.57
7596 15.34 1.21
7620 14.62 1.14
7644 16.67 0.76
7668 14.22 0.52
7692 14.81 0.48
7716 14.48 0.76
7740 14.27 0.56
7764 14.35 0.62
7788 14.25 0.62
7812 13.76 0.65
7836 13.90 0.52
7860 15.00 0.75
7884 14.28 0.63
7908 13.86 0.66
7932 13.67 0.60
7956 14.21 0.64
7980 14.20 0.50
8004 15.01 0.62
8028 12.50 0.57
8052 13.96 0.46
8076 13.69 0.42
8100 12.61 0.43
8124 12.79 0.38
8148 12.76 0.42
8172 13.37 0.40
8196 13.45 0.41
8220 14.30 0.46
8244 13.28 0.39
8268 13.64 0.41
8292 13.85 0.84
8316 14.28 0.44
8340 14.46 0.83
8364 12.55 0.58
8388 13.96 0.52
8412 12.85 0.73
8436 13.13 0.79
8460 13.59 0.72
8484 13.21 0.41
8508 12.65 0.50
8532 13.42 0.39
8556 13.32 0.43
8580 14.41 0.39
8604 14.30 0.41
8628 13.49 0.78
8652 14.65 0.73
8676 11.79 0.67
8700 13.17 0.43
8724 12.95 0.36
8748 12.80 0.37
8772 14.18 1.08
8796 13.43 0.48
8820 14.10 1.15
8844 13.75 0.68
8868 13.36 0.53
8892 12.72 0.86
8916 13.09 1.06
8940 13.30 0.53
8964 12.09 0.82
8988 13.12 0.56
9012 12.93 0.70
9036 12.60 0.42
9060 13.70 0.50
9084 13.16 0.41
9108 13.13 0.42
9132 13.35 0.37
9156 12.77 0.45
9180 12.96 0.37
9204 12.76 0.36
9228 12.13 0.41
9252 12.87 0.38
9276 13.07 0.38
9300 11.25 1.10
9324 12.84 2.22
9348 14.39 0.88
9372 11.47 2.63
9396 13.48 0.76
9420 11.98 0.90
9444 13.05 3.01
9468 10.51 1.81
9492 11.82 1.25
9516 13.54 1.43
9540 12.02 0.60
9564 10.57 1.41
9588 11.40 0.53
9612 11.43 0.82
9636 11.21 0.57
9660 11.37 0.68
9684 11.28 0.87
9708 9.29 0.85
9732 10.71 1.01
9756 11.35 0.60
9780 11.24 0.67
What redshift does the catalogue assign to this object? 0.137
